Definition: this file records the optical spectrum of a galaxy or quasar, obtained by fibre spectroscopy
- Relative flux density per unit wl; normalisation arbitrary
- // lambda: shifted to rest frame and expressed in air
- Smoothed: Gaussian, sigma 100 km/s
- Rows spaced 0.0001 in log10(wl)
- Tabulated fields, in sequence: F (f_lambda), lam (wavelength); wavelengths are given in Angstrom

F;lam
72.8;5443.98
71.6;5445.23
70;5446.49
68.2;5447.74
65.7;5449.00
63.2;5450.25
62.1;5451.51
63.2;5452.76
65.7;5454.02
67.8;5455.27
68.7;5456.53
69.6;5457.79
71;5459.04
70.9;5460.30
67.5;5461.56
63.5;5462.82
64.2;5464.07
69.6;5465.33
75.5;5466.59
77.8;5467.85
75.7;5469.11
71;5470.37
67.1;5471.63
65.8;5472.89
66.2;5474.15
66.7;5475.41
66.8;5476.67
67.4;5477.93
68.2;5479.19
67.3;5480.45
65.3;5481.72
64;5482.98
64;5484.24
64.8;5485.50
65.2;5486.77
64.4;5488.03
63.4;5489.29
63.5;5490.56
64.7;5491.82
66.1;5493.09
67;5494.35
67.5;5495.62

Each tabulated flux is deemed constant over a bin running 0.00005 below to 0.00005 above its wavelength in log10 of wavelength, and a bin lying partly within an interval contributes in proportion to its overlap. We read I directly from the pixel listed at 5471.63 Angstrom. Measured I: 67.1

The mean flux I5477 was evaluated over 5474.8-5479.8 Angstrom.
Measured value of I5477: 67.3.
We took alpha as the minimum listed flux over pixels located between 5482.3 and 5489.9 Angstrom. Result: 63.4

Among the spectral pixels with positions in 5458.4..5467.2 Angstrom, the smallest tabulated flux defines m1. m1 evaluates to 63.5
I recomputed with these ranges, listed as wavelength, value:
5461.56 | 67.5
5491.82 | 64.7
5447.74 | 68.2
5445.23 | 71.6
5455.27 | 67.8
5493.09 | 66.1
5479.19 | 68.2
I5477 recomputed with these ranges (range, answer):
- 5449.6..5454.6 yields 63.6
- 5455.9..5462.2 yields 69.5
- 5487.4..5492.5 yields 64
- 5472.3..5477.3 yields 66.4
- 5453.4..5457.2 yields 67.4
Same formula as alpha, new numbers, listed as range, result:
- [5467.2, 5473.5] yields 65.8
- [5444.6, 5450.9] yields 63.2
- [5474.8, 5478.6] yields 66.7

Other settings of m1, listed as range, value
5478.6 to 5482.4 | 65.3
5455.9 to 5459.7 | 68.7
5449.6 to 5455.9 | 62.1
